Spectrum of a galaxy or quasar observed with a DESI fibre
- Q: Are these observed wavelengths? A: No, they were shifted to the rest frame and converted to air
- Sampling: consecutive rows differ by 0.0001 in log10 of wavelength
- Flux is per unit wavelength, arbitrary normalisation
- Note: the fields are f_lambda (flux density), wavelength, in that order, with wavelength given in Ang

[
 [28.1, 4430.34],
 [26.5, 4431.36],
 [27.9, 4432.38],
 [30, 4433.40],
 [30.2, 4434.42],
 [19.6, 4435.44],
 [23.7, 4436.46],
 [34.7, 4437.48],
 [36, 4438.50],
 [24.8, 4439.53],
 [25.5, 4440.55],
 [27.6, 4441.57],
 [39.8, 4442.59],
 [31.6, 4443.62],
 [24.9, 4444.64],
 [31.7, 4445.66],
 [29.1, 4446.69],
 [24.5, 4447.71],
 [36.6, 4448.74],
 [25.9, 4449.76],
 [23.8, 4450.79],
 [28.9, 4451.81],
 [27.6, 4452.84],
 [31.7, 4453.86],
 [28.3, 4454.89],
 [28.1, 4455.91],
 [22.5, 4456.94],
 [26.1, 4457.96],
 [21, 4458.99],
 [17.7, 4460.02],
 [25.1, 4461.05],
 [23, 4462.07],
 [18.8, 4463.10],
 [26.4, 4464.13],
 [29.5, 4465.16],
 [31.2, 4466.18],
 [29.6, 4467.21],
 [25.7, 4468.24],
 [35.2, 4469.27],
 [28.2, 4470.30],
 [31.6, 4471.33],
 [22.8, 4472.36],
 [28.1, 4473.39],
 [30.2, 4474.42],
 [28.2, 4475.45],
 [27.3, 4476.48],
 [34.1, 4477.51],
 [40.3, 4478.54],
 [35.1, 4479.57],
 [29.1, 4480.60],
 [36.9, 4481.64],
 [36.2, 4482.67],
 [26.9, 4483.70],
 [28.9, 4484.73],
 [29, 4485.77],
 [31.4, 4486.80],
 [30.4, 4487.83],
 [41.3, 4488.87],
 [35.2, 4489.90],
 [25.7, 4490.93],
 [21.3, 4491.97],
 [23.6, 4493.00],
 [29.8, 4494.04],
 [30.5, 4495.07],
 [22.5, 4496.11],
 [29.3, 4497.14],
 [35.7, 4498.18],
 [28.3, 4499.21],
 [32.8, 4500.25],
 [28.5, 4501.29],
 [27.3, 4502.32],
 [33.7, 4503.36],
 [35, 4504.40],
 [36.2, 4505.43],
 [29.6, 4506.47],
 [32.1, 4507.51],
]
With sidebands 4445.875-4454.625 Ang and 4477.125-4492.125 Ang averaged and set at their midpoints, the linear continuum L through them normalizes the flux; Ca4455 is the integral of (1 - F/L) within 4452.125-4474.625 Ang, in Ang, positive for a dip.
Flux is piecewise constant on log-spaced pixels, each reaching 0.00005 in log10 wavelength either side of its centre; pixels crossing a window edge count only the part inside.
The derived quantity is 2.5 Ang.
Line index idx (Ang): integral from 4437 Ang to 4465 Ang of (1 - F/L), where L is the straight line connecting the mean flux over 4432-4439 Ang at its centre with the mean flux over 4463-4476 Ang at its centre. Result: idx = 1.2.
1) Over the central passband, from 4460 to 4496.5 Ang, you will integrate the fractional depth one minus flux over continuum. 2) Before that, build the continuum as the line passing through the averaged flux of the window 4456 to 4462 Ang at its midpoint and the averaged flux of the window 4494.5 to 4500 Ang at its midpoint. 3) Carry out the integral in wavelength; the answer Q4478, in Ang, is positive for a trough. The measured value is -4.3 Ang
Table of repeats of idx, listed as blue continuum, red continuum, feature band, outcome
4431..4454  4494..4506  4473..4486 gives -0.7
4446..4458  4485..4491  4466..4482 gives 0.0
